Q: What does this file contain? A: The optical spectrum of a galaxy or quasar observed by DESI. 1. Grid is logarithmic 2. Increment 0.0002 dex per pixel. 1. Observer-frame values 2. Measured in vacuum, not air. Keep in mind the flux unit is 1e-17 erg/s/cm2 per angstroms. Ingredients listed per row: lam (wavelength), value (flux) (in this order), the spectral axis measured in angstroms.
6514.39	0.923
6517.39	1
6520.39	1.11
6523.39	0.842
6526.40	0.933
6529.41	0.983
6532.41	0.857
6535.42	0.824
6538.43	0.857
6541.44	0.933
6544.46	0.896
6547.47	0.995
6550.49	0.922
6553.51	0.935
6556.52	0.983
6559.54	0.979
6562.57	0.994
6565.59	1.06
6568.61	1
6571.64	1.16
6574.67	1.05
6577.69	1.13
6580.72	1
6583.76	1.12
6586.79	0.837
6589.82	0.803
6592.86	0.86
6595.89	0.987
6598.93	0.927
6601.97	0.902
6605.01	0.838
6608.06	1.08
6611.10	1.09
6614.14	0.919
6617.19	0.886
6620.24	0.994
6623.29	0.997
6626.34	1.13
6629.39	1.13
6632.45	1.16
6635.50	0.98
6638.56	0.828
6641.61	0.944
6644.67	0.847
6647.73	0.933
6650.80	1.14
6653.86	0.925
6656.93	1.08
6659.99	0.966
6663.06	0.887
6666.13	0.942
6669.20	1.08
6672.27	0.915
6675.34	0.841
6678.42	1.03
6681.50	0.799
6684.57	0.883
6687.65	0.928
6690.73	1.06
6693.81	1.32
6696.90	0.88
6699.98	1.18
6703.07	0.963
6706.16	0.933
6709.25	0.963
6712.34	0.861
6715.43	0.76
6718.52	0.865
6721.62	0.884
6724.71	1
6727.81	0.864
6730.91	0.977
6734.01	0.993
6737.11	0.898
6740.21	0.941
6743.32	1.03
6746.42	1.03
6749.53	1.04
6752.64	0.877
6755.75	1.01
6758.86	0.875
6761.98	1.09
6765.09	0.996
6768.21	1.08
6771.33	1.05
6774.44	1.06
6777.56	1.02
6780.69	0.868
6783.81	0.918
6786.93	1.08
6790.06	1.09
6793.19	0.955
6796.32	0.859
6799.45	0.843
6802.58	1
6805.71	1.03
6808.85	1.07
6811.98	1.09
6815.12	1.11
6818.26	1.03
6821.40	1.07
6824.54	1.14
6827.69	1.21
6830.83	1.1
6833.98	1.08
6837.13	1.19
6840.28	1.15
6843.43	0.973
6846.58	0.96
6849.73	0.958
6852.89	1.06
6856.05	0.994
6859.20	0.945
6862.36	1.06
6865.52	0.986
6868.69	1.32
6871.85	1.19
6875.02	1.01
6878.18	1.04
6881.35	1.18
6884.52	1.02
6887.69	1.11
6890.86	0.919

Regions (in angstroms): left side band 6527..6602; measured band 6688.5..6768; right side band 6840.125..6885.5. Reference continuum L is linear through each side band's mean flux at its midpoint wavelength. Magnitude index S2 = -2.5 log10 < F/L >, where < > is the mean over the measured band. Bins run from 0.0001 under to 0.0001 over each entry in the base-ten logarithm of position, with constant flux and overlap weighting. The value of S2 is 0.04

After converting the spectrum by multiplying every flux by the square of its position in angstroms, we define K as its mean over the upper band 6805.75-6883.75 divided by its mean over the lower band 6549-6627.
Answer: 1.18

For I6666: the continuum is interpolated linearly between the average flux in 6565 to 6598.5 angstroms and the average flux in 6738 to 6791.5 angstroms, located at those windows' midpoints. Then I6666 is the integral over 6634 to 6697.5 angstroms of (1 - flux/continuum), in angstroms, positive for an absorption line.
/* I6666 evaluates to 2.25 angstroms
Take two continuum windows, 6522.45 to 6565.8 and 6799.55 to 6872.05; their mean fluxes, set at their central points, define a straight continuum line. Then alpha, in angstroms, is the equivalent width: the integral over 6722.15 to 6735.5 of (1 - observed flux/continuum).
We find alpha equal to 0.8 angstroms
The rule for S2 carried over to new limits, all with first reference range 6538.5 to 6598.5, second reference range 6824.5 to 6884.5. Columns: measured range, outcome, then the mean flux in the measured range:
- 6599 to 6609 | 0.07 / 0.929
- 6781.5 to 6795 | 0.06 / 1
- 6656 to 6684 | 0.08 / 0.944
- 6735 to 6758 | 0.07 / 0.973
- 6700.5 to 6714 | 0.09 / 0.947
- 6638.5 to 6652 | 0.07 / 0.946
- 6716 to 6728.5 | 0.15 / 0.895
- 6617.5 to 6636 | -0.06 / 1.06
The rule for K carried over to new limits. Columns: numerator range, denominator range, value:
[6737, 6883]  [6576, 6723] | 1.12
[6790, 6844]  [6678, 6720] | 1.14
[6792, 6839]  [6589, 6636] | 1.14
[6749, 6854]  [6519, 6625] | 1.14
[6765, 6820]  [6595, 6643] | 1.08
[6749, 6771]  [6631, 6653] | 1.06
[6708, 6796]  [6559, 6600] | 1.02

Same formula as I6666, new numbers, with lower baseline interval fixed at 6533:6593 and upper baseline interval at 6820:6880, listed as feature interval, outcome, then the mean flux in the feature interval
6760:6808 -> 2.5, 0.996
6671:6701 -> 1.0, 0.981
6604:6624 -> 0.3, 0.974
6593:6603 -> 0.5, 0.93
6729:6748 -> 1.1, 0.976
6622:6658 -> -0.4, 1.01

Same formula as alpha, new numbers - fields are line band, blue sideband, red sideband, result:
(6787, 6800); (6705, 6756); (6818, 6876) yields 0.7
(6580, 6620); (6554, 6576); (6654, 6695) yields 2.7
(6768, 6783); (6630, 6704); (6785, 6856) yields 0.3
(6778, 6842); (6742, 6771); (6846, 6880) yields -0.9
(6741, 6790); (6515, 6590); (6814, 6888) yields 2.0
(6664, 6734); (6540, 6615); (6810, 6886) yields 4.8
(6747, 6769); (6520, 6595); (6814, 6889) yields 1.0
